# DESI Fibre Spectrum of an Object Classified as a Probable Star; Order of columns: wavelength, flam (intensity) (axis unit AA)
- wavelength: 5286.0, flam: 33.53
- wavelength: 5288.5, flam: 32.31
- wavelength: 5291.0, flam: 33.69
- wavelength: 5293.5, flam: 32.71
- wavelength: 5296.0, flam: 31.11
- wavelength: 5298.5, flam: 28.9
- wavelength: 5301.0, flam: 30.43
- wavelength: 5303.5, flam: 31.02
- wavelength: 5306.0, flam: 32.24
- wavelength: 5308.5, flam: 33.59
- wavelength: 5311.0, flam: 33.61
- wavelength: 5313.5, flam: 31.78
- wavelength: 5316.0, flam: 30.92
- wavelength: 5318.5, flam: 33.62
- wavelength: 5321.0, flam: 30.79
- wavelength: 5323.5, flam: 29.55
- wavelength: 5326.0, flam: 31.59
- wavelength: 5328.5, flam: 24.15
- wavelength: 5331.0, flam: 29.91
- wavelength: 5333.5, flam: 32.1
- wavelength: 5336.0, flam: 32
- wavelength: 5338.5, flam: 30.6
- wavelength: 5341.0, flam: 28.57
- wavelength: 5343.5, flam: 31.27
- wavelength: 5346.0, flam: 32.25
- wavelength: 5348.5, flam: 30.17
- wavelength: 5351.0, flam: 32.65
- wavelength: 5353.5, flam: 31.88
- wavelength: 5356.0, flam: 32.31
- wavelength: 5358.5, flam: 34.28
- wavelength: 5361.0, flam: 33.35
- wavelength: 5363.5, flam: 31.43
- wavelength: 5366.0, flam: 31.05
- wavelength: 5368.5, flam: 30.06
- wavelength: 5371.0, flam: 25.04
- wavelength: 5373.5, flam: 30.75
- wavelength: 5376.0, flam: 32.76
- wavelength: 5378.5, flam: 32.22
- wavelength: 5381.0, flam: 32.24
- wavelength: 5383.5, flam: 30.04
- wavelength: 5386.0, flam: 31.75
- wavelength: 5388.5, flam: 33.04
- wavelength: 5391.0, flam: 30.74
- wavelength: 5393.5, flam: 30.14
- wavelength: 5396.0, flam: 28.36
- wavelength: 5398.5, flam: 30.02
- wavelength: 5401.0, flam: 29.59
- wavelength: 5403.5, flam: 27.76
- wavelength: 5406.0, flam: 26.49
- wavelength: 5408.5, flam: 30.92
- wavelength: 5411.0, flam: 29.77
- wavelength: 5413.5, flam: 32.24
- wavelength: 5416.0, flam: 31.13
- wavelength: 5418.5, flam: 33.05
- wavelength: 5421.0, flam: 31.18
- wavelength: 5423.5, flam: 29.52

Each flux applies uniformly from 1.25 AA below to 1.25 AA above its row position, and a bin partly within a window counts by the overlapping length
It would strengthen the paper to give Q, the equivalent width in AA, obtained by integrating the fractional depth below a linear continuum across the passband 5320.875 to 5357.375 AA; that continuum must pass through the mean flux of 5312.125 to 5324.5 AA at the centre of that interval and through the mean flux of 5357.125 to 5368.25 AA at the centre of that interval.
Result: 1.33 AA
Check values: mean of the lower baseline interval 31.4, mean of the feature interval 30.7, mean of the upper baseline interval 32.3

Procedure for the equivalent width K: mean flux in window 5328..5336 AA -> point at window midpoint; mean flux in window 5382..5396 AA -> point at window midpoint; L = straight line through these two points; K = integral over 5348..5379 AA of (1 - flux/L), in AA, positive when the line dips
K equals -1.1 AA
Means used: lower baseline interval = 29.7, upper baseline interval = 30.9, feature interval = 31.4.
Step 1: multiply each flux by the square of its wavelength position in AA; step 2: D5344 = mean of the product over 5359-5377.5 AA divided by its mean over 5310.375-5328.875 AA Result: 1.0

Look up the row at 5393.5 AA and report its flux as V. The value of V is 30.14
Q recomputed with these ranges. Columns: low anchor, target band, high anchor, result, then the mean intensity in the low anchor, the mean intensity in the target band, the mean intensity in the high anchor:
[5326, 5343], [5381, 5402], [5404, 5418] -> -0.4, 29.8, 30.6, 30.1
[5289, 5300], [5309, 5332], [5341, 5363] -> 0.8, 31.6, 30.8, 32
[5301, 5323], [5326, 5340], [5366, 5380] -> 0.7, 32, 29.9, 30.3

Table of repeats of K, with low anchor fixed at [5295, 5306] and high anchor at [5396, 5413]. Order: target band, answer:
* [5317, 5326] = -0.3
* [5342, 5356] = -0.8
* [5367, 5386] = -0.6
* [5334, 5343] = -0.2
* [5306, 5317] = -0.7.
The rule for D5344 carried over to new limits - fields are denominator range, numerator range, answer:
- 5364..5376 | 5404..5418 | 1.03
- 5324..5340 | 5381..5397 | 1.05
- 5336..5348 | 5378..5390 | 1.05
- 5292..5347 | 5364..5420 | 1.01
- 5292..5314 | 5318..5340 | 0.97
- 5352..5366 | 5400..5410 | 0.90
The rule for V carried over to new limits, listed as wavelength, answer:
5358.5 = 34.28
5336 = 32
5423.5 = 29.52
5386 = 31.75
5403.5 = 27.76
